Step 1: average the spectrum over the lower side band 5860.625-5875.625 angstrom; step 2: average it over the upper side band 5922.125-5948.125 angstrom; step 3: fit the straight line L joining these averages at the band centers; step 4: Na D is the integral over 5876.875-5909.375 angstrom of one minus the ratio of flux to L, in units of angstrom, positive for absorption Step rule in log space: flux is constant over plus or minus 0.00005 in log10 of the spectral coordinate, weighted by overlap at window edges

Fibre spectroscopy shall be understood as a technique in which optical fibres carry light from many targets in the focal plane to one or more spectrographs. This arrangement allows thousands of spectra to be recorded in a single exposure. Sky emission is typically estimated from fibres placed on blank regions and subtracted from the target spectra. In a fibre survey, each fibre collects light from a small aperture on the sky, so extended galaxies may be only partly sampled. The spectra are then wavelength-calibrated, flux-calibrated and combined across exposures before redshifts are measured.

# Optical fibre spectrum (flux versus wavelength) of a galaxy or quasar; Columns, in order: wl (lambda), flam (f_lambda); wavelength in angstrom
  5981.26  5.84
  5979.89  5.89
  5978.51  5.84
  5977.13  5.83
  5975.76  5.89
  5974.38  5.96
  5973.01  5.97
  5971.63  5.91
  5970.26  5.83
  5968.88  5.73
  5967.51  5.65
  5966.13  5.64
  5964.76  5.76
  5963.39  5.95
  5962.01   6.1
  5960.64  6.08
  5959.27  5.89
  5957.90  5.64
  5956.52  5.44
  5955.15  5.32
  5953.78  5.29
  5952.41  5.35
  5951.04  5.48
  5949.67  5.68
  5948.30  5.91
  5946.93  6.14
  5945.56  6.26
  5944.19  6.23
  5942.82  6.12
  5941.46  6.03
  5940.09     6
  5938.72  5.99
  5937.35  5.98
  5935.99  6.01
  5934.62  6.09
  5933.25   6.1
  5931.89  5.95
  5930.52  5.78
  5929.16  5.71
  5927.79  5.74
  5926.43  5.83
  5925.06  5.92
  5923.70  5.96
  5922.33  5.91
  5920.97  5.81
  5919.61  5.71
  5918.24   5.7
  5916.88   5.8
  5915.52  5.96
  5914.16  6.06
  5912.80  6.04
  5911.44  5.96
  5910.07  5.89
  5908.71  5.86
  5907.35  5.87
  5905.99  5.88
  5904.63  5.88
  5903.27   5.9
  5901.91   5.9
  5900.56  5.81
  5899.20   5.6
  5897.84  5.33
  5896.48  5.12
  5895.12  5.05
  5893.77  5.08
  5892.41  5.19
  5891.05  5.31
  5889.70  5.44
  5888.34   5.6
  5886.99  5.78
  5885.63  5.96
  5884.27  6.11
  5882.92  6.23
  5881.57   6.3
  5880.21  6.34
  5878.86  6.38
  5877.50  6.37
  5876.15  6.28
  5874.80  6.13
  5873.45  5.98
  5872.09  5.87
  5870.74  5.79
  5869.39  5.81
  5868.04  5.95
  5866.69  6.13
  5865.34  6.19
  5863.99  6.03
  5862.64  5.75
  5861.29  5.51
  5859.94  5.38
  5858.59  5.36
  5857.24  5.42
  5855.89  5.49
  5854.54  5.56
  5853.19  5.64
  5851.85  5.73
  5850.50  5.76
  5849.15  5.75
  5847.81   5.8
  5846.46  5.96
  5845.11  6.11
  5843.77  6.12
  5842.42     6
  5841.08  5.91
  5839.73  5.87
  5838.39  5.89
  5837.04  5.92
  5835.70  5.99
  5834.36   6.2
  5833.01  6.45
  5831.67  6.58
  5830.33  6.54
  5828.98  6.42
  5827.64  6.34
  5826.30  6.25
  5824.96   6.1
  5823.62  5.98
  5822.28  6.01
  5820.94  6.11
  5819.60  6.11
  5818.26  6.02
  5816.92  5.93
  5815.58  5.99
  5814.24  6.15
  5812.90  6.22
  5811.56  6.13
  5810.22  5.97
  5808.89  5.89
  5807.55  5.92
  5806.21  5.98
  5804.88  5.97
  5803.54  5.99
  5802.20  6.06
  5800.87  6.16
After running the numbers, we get 1.03 angstrom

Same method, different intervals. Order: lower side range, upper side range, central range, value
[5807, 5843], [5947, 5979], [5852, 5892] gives 0.9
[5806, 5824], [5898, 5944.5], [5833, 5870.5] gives 1.0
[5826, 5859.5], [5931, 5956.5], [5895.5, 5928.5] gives 0.5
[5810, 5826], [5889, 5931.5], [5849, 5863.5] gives 0.8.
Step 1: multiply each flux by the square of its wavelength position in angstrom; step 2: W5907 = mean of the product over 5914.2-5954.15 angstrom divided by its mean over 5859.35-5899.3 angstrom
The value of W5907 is 1.03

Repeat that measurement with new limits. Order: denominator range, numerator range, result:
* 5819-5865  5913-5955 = 1.02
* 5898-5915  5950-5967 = 0.98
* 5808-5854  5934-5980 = 1.01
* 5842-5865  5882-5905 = 0.99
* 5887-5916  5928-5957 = 1.05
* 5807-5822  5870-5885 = 1.04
